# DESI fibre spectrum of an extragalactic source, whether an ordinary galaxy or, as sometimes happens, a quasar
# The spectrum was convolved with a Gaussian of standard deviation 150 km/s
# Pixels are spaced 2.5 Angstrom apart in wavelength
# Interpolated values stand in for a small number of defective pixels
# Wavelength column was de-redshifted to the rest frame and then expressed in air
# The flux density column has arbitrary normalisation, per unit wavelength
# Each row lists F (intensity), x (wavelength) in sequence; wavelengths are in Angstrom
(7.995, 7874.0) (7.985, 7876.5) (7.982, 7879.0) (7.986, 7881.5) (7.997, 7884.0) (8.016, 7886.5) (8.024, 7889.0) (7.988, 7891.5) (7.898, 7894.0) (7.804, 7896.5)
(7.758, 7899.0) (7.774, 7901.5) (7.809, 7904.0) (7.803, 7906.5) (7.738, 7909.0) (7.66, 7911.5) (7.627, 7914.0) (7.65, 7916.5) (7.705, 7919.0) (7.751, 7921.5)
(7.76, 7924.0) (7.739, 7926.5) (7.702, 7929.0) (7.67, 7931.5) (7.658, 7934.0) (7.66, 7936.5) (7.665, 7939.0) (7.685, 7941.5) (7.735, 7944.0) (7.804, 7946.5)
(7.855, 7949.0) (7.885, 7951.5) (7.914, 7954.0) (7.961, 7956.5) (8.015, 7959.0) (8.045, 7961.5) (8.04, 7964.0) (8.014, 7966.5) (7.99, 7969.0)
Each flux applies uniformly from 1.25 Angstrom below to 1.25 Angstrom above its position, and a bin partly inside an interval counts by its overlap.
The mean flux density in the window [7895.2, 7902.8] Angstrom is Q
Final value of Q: 7.78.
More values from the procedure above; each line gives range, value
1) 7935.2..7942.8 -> 7.67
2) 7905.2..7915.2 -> 7.71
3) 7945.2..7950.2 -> 7.83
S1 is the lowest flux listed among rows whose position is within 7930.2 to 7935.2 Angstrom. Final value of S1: 7.658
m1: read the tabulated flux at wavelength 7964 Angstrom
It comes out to 8.04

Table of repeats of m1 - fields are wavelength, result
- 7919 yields 7.705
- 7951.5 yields 7.885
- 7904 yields 7.809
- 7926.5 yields 7.739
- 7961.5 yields 8.045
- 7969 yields 7.99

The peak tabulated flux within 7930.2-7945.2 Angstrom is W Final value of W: 7.735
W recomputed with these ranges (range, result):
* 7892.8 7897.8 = 7.898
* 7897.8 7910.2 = 7.809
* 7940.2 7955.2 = 7.914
